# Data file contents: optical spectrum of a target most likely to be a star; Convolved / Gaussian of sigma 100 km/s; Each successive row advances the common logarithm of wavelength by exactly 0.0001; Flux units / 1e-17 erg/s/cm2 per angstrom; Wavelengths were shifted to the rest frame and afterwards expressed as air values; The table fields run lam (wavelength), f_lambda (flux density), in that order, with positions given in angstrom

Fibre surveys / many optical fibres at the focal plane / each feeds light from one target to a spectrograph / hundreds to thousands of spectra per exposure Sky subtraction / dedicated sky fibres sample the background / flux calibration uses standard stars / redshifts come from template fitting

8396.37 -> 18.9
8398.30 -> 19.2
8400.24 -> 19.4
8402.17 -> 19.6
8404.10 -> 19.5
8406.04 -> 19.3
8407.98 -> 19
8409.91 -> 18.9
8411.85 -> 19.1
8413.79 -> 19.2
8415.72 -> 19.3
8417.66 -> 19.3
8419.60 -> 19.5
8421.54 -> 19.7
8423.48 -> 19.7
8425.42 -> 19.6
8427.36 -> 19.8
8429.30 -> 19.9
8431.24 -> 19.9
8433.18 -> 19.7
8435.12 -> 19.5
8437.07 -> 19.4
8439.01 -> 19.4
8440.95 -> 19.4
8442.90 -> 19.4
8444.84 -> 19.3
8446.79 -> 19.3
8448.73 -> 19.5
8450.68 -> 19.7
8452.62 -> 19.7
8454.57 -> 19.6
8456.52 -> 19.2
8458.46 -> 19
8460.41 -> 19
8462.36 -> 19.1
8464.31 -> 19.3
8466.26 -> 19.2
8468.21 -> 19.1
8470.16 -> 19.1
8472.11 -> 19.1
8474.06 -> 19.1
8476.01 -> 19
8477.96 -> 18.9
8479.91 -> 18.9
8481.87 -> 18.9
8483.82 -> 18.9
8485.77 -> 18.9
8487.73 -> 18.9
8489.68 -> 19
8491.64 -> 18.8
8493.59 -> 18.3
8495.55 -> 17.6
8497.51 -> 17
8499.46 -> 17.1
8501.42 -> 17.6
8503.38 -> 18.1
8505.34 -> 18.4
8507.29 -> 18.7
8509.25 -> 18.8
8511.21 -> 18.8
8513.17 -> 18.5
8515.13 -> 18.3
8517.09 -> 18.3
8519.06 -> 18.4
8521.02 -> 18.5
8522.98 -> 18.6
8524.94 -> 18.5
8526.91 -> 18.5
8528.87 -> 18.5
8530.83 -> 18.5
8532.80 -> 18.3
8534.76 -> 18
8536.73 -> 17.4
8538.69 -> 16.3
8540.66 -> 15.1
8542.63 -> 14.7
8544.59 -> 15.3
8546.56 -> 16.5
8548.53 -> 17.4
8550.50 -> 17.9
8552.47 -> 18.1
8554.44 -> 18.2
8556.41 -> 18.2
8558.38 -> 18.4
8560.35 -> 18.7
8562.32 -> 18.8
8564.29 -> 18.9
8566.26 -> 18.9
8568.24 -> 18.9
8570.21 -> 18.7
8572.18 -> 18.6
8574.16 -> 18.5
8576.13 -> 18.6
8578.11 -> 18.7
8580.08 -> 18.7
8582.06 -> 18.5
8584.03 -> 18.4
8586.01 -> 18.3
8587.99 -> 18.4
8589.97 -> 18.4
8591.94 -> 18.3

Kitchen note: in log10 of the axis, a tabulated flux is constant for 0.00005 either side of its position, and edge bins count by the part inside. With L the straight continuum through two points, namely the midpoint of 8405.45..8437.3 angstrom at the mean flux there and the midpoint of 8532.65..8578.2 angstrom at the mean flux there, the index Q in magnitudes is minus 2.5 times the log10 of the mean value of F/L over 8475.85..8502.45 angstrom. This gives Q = 0.01 mag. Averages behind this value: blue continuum 19.5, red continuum 17.8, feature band 18.4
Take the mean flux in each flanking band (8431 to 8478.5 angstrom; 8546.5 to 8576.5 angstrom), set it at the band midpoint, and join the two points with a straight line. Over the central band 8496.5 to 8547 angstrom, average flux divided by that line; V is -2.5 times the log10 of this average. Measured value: 0.060 mag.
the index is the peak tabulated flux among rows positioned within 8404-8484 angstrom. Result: 19.9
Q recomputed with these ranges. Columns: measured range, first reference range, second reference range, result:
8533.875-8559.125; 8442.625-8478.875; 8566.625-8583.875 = 0.11 mag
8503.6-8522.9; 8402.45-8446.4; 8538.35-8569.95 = -0.02 mag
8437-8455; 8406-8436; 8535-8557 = -0.03 mag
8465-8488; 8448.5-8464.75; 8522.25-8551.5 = -0.01 mag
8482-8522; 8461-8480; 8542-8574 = 0.02 mag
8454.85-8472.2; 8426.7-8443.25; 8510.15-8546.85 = -0.01 mag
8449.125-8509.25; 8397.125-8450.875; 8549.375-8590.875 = 0.02 mag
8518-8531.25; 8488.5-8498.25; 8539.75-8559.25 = -0.06 mag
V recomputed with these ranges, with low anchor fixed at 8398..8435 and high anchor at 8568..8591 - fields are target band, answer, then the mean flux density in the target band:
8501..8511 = 0.03 mag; 18.4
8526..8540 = 0.06 mag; 17.9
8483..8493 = 0.01 mag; 18.9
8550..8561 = 0.03 mag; 18.3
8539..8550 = 0.18 mag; 15.9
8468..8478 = 0.00 mag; 19.1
